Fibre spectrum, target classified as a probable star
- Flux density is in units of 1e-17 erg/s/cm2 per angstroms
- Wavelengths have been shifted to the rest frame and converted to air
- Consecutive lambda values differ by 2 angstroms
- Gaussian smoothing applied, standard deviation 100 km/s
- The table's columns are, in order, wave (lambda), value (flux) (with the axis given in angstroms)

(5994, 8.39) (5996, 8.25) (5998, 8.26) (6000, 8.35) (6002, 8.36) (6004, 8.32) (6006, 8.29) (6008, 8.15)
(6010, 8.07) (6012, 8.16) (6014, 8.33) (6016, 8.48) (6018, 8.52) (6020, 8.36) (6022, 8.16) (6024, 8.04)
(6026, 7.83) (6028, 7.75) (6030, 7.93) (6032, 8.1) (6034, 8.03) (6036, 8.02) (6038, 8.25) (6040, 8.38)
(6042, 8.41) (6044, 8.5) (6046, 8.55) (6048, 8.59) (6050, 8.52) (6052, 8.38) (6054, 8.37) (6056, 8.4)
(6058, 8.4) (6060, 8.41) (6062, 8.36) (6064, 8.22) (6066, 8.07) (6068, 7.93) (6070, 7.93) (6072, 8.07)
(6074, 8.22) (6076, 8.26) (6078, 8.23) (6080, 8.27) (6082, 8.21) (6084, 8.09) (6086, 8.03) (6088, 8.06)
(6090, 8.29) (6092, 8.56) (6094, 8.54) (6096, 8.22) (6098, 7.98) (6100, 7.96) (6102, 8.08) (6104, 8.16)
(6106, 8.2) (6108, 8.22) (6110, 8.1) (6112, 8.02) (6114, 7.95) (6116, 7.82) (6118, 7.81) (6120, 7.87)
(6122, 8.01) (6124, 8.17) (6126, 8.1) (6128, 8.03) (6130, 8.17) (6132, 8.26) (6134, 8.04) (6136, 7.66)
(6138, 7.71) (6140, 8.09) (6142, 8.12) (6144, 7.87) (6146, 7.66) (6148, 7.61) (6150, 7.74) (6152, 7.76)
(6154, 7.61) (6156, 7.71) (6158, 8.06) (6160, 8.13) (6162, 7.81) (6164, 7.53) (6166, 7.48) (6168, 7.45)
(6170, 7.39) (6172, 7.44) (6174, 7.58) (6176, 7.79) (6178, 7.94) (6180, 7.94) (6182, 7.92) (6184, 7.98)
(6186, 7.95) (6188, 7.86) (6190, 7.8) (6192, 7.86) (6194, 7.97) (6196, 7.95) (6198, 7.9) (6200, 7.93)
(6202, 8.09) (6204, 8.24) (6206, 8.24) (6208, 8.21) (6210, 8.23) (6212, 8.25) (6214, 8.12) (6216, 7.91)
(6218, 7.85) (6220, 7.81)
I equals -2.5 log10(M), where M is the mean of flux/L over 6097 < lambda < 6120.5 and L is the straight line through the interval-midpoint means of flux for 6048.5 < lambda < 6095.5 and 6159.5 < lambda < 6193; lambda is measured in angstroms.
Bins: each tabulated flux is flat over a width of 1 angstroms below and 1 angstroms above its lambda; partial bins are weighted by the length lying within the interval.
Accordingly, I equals 0.01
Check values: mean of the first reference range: 8.26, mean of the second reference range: 7.75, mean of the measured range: 8.02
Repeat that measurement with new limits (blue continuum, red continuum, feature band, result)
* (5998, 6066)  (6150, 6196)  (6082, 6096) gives -0.025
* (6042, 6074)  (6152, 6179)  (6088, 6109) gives -0.018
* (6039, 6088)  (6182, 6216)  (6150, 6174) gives 0.059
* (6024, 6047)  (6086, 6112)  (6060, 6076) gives 0.004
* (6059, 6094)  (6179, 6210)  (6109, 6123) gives 0.026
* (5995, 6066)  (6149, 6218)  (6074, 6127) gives -0.005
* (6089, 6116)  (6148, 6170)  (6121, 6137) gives -0.014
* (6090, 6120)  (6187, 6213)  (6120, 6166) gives 0.026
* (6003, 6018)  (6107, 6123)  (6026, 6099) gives -0.014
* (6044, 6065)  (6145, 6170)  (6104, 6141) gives -0.010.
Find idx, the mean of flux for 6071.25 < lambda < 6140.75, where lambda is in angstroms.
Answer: 8.1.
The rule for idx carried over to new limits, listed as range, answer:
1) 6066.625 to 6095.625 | 8.19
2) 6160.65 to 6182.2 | 7.66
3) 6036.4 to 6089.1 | 8.27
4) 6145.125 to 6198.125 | 7.77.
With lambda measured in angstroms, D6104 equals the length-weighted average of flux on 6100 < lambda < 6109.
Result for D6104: 8.14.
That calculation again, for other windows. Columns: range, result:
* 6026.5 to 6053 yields 8.25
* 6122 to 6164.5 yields 7.9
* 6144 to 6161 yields 7.79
